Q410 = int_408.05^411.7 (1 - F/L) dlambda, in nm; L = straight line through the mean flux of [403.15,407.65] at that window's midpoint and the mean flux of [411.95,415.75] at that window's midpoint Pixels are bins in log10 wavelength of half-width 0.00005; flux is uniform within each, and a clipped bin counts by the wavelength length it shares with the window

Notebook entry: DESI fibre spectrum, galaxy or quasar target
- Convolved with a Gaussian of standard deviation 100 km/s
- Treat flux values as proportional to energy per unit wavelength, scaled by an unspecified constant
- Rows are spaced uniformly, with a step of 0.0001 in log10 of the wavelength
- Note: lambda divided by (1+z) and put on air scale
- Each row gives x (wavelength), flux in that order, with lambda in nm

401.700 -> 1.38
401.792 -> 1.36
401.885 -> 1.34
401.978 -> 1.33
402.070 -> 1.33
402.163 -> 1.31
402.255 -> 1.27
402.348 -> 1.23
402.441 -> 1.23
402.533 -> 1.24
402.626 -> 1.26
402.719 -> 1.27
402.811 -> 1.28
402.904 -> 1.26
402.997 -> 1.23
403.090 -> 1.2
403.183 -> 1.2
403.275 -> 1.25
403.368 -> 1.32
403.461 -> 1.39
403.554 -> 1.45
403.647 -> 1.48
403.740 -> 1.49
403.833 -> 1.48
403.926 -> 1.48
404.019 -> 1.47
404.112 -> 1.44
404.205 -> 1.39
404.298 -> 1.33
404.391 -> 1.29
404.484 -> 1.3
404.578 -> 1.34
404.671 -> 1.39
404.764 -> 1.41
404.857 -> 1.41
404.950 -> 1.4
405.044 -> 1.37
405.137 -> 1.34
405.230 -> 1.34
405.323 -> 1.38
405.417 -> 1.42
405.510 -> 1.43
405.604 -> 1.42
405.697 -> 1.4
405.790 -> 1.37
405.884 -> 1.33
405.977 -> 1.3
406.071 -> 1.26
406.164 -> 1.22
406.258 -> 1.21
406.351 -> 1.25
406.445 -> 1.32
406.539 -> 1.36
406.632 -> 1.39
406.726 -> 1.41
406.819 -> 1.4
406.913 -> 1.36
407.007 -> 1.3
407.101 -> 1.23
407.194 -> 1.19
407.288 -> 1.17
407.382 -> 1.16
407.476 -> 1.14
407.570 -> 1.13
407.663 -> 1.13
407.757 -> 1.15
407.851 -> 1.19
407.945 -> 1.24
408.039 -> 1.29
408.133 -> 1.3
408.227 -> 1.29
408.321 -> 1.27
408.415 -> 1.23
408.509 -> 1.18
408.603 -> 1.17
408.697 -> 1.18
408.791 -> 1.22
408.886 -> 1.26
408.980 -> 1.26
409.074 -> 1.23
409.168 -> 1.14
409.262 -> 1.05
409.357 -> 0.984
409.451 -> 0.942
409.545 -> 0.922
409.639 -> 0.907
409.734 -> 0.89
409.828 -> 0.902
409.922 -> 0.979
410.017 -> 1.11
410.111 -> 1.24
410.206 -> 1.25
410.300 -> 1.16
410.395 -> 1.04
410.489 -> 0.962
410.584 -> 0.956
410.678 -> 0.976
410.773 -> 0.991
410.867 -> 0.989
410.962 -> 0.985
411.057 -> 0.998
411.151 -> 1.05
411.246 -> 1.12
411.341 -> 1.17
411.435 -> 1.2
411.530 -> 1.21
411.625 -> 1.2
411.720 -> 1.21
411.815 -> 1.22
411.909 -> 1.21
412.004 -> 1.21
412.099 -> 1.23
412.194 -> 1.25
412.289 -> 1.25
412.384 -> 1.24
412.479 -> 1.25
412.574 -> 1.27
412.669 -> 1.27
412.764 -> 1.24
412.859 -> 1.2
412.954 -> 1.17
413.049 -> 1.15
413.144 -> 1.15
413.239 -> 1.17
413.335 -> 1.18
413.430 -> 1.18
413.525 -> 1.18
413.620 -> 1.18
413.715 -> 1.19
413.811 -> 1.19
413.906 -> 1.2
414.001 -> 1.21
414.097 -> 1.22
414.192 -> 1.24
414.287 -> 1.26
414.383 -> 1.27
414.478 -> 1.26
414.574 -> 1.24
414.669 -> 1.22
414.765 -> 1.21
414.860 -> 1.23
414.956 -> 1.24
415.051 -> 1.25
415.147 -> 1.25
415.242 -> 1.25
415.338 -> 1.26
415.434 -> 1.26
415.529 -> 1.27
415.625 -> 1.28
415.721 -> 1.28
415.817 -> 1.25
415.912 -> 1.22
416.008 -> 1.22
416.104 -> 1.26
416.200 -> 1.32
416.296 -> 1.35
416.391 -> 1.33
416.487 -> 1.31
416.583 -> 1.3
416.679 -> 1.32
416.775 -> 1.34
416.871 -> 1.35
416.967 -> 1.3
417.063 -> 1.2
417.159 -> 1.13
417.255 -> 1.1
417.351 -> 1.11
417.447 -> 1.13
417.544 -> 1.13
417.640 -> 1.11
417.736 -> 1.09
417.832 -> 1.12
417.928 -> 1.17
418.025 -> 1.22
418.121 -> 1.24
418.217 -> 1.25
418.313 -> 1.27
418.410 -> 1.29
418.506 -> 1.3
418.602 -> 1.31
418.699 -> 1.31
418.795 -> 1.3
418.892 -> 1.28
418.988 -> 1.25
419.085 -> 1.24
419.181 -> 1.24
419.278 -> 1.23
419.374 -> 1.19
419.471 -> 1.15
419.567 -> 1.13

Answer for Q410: 0.50 nm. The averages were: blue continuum 1.34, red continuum 1.23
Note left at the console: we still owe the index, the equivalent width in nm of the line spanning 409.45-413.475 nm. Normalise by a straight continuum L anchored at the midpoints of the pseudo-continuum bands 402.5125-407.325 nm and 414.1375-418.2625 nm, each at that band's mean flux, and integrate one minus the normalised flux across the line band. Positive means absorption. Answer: 0.489 nm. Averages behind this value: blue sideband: 1.34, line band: 1.12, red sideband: 1.24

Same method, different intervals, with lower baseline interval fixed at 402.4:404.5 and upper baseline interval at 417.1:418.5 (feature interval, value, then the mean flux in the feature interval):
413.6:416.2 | -0.07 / 1.24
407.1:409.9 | 0.30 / 1.14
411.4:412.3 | 0.02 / 1.22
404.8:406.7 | -0.05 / 1.35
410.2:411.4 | 0.20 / 1.05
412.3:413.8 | 0.03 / 1.2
